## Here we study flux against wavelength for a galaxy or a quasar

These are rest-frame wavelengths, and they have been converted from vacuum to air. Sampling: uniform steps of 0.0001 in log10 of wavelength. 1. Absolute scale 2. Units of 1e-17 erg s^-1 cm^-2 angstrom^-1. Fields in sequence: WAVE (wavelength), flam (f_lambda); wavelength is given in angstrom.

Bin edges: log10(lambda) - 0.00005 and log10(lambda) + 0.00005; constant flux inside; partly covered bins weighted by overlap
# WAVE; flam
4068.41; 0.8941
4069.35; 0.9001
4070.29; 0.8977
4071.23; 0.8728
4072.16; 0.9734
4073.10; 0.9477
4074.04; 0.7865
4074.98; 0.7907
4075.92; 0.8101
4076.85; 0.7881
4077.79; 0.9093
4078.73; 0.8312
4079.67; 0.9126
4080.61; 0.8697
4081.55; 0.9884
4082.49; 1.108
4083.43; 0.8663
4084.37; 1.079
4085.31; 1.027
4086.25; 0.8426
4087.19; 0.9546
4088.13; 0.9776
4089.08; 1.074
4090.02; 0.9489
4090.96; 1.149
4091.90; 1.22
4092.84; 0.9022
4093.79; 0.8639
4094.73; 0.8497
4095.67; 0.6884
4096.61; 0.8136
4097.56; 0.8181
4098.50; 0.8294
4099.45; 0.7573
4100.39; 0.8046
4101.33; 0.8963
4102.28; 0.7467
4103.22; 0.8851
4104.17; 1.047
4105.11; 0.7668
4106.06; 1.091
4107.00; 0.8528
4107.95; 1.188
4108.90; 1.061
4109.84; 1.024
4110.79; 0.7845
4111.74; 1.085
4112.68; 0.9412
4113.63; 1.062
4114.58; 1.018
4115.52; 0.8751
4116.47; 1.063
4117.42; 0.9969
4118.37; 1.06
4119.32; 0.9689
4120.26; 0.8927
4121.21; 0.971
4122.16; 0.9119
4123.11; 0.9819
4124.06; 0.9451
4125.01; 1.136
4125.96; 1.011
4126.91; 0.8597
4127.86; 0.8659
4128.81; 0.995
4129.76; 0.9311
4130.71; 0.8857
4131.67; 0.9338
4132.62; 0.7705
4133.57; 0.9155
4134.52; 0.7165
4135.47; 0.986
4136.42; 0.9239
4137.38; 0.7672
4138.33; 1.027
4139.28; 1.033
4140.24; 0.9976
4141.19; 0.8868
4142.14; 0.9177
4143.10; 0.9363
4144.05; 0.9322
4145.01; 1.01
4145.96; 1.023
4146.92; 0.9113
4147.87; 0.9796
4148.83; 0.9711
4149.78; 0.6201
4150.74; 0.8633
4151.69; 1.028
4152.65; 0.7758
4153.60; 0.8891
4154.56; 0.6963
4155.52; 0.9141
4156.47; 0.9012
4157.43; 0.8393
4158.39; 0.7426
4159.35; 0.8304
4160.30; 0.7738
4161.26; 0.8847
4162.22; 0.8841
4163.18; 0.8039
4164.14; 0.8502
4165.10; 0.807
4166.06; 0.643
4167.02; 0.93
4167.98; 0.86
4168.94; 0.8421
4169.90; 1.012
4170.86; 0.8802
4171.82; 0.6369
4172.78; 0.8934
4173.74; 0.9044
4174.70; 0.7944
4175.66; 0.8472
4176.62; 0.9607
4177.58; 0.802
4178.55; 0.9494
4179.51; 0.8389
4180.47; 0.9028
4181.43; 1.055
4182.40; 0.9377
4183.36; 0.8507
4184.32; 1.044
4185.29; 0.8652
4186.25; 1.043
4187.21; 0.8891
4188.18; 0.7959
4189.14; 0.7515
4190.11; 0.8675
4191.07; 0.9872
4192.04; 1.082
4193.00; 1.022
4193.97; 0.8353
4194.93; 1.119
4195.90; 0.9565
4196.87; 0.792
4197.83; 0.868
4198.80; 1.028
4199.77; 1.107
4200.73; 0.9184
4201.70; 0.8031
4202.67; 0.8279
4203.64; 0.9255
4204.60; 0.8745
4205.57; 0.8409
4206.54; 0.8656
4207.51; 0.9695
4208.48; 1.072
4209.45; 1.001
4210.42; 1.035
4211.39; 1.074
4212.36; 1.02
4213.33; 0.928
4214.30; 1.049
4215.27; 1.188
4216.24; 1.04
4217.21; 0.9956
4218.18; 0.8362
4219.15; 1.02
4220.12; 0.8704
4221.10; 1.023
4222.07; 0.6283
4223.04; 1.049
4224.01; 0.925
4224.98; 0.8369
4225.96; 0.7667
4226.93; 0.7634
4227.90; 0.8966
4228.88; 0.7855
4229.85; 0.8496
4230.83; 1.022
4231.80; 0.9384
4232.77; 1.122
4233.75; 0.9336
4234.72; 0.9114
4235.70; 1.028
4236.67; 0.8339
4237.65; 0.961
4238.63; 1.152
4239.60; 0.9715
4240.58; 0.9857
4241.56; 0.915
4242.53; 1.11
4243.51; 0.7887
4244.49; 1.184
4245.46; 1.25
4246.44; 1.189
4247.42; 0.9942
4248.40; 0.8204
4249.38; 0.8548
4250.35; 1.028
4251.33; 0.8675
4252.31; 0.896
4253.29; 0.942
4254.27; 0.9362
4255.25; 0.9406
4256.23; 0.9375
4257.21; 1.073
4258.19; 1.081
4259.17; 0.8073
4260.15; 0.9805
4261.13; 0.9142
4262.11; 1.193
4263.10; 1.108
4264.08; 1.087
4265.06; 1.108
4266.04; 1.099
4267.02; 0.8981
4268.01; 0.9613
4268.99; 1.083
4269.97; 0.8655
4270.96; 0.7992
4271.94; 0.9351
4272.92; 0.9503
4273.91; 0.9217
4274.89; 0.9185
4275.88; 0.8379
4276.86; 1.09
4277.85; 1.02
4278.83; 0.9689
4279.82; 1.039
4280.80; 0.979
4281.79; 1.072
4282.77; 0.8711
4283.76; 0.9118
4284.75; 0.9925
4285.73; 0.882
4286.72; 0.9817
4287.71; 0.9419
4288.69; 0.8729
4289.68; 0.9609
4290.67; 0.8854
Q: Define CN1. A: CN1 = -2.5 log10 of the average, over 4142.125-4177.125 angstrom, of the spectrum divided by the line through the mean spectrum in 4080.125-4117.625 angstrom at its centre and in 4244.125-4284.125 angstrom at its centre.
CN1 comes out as 0.11 mag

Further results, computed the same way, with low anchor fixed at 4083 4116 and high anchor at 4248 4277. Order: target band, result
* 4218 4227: 0.09 mag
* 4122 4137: 0.02 mag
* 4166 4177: 0.11 mag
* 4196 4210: 0.04 mag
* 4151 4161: 0.13 mag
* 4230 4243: -0.03 mag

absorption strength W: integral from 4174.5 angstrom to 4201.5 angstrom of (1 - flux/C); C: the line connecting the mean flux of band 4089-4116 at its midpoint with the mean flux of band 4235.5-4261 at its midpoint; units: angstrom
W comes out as 1.0 angstrom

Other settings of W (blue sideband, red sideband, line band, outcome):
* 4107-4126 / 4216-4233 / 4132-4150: 1.1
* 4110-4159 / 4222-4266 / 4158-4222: 2.3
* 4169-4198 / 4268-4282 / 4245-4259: -0.5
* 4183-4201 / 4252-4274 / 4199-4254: 0.2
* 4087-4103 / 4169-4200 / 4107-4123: -1.6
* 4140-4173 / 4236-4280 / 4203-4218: -0.9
